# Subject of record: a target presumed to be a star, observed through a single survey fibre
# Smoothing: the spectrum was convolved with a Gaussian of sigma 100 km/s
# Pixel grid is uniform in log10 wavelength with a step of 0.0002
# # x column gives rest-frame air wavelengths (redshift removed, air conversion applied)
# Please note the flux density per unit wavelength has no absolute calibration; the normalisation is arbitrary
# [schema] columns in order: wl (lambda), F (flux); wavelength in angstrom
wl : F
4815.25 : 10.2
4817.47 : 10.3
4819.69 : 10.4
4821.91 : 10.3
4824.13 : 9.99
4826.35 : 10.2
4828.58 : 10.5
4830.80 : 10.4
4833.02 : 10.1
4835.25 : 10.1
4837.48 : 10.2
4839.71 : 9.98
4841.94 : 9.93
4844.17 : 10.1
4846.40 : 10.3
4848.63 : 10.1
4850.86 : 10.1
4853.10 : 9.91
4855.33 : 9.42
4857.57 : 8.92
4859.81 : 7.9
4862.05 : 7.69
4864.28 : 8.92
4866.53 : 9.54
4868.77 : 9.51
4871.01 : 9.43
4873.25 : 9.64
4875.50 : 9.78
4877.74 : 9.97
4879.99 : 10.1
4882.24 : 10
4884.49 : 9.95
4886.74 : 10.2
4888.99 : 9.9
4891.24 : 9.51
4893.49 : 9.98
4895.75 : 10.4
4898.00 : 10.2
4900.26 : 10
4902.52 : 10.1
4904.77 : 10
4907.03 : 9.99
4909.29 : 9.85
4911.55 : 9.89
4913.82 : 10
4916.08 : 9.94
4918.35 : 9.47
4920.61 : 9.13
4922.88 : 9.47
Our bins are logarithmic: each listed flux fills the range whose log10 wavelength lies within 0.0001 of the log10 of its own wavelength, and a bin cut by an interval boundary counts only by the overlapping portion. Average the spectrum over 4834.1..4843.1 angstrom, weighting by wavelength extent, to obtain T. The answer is 10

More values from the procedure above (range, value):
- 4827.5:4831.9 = 10.5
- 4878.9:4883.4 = 10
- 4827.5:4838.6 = 10.3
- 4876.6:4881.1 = 10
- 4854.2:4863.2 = 8.49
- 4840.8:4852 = 10.1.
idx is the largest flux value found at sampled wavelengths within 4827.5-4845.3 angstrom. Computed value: 10.5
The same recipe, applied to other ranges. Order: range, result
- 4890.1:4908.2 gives 10.4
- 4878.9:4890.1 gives 10.2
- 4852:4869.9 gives 9.91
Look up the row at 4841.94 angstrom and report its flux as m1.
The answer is 9.93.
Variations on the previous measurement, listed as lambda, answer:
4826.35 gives 10.2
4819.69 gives 10.4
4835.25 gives 10.1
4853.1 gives 9.91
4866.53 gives 9.54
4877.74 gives 9.97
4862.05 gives 7.69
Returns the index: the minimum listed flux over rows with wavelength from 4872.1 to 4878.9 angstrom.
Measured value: 9.64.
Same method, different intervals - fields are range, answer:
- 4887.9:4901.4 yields 9.51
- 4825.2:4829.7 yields 10.2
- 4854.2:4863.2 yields 7.69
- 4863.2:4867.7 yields 8.92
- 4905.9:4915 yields 9.85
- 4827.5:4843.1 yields 9.93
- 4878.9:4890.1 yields 9.9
